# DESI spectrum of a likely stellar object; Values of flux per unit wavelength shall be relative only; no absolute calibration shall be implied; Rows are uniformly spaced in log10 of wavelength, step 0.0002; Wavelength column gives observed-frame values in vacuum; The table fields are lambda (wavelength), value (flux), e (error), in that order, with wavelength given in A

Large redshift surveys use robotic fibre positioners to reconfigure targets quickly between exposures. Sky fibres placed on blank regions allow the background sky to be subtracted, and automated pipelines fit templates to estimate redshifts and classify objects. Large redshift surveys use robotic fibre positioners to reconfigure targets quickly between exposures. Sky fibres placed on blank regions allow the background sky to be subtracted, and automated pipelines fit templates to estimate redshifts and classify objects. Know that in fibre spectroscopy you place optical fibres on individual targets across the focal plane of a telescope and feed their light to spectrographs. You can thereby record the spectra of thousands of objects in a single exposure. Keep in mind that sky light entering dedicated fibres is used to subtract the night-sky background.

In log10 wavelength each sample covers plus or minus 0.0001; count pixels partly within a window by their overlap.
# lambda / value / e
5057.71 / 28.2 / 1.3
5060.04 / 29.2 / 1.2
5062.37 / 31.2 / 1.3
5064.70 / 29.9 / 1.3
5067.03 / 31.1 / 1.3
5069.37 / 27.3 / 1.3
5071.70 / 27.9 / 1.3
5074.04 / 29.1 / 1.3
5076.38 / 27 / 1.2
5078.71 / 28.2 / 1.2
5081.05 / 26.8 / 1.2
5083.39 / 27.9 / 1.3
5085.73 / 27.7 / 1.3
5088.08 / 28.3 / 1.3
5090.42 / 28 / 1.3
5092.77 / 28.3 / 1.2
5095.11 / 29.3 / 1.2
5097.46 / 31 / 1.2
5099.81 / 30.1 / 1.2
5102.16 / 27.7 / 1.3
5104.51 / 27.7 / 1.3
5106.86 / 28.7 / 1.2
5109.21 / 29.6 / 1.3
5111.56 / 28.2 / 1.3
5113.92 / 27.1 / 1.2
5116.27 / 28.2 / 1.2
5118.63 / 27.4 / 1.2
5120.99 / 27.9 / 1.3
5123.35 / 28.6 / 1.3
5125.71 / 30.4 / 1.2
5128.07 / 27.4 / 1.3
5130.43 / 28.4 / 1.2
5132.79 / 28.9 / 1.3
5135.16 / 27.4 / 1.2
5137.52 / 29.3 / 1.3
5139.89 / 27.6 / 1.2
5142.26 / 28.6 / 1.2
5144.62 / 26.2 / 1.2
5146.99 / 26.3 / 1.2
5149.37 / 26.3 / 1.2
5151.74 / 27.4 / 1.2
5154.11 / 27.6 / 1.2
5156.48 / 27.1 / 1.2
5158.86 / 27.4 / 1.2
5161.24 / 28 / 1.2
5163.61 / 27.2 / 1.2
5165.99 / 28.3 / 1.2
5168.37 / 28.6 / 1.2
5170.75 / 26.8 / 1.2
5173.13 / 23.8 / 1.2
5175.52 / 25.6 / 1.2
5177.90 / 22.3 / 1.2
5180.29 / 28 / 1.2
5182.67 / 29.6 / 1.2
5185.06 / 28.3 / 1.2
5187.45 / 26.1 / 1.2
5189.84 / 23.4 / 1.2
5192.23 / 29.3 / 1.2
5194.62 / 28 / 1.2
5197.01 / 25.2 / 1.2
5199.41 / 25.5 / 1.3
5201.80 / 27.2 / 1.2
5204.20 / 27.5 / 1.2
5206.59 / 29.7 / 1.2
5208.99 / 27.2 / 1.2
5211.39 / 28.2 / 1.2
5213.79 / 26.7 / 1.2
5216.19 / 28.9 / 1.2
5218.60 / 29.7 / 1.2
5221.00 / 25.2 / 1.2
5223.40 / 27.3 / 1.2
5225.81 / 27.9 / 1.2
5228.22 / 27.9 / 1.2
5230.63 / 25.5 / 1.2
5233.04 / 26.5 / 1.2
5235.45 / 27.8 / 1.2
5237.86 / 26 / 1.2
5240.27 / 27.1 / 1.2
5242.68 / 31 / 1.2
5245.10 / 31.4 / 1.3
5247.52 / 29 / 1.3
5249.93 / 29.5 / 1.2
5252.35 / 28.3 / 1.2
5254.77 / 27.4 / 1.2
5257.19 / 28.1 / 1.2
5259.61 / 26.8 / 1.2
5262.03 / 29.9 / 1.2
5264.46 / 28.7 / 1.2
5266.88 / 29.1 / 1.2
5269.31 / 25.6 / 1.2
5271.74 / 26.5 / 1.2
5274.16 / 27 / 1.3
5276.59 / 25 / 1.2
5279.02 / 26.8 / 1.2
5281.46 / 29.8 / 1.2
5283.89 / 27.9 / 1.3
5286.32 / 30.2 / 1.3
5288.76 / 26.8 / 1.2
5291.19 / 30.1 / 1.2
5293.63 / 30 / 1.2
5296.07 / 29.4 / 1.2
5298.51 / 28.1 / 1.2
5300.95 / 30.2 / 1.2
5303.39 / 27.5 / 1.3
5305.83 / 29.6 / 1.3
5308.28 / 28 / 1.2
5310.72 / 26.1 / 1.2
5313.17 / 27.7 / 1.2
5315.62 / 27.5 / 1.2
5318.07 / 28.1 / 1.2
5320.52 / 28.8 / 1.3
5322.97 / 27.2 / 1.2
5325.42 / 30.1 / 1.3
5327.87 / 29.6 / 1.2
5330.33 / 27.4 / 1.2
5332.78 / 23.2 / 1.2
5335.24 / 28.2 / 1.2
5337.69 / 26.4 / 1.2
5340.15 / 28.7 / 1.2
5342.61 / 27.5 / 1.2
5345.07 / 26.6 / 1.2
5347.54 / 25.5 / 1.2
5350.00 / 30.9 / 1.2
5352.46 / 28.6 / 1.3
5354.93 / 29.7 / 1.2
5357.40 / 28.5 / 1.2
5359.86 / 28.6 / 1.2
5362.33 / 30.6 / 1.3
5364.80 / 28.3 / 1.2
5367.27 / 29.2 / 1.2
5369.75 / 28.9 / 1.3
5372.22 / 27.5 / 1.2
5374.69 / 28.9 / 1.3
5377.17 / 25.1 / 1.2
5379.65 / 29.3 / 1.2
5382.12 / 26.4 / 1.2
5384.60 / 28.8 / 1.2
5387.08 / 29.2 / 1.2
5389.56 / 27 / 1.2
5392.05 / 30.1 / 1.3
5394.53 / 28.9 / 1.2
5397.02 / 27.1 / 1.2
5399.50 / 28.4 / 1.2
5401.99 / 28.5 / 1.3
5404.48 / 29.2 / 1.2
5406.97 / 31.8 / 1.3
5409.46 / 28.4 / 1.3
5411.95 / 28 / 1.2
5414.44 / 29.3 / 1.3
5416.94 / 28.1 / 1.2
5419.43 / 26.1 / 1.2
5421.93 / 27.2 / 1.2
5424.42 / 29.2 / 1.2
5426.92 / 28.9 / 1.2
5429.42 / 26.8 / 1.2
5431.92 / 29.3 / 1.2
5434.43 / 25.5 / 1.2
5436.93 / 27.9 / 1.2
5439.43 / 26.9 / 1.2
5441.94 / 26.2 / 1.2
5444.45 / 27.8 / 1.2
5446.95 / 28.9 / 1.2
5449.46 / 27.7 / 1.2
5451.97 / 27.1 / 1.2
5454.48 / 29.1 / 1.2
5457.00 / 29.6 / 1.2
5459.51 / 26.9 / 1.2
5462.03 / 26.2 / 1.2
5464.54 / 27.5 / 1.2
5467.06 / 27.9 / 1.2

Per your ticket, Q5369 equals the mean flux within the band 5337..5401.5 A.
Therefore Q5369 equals 28.3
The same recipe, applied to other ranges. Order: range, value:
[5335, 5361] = 28.1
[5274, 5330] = 28.3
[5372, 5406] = 28.2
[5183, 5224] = 27.3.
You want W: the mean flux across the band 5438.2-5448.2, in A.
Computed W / 27.5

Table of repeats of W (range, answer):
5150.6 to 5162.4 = 27.5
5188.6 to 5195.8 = 26.9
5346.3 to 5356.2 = 28.7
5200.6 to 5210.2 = 27.9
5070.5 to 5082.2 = 27.8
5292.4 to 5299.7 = 29.2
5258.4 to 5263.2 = 28.4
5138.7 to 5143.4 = 28.1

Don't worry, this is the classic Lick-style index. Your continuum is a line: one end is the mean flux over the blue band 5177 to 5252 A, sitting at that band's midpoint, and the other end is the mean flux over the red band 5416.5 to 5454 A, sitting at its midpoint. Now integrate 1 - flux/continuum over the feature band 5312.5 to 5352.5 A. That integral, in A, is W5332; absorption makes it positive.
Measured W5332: -0.2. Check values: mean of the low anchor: 27.5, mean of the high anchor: 27.6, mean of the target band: 27.7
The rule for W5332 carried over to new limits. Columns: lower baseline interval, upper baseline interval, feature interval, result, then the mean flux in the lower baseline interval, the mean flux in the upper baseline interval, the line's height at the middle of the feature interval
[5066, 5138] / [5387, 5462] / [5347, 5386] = -0.4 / 28.4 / 28.1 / 28.2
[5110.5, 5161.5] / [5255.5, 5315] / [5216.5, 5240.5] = 0.7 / 27.8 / 28.1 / 28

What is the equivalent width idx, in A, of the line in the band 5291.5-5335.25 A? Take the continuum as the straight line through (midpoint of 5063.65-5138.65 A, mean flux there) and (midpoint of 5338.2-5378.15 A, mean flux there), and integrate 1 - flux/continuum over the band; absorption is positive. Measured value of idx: 0.2 A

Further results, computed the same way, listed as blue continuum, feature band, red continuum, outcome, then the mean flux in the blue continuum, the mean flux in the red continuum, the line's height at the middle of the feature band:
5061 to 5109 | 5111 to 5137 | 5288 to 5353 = 0.3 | 28.7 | 28.1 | 28.6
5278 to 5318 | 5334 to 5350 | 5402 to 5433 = 0.6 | 28.5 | 28.5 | 28.5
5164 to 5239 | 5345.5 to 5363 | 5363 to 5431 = -0.4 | 27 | 28.3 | 28.1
